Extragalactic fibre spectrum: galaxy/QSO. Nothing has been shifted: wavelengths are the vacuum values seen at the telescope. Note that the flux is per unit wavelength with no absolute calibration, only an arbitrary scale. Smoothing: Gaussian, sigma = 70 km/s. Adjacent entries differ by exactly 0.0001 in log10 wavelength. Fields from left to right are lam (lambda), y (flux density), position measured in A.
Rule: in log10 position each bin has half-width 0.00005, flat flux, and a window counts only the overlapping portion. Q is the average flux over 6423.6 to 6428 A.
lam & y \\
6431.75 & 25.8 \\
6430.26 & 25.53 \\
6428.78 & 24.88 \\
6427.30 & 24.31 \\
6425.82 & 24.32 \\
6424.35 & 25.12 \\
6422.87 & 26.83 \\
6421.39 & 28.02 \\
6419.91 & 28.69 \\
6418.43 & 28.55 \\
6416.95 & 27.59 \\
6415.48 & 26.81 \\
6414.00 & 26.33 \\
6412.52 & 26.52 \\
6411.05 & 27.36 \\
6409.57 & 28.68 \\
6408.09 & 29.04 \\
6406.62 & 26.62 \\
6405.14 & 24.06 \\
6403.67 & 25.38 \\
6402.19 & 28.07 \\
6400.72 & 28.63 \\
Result 24.6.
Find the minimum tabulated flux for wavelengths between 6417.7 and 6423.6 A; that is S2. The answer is 26.83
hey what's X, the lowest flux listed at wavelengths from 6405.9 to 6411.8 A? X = 26.62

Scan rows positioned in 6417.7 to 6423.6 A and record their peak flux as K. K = 28.69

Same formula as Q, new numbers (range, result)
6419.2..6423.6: 27.8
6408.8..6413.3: 27.5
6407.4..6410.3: 28.8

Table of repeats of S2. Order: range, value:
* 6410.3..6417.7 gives 26.33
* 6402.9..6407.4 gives 24.06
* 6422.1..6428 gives 24.31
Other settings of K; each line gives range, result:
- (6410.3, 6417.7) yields 27.59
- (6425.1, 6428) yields 24.32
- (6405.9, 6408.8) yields 29.04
